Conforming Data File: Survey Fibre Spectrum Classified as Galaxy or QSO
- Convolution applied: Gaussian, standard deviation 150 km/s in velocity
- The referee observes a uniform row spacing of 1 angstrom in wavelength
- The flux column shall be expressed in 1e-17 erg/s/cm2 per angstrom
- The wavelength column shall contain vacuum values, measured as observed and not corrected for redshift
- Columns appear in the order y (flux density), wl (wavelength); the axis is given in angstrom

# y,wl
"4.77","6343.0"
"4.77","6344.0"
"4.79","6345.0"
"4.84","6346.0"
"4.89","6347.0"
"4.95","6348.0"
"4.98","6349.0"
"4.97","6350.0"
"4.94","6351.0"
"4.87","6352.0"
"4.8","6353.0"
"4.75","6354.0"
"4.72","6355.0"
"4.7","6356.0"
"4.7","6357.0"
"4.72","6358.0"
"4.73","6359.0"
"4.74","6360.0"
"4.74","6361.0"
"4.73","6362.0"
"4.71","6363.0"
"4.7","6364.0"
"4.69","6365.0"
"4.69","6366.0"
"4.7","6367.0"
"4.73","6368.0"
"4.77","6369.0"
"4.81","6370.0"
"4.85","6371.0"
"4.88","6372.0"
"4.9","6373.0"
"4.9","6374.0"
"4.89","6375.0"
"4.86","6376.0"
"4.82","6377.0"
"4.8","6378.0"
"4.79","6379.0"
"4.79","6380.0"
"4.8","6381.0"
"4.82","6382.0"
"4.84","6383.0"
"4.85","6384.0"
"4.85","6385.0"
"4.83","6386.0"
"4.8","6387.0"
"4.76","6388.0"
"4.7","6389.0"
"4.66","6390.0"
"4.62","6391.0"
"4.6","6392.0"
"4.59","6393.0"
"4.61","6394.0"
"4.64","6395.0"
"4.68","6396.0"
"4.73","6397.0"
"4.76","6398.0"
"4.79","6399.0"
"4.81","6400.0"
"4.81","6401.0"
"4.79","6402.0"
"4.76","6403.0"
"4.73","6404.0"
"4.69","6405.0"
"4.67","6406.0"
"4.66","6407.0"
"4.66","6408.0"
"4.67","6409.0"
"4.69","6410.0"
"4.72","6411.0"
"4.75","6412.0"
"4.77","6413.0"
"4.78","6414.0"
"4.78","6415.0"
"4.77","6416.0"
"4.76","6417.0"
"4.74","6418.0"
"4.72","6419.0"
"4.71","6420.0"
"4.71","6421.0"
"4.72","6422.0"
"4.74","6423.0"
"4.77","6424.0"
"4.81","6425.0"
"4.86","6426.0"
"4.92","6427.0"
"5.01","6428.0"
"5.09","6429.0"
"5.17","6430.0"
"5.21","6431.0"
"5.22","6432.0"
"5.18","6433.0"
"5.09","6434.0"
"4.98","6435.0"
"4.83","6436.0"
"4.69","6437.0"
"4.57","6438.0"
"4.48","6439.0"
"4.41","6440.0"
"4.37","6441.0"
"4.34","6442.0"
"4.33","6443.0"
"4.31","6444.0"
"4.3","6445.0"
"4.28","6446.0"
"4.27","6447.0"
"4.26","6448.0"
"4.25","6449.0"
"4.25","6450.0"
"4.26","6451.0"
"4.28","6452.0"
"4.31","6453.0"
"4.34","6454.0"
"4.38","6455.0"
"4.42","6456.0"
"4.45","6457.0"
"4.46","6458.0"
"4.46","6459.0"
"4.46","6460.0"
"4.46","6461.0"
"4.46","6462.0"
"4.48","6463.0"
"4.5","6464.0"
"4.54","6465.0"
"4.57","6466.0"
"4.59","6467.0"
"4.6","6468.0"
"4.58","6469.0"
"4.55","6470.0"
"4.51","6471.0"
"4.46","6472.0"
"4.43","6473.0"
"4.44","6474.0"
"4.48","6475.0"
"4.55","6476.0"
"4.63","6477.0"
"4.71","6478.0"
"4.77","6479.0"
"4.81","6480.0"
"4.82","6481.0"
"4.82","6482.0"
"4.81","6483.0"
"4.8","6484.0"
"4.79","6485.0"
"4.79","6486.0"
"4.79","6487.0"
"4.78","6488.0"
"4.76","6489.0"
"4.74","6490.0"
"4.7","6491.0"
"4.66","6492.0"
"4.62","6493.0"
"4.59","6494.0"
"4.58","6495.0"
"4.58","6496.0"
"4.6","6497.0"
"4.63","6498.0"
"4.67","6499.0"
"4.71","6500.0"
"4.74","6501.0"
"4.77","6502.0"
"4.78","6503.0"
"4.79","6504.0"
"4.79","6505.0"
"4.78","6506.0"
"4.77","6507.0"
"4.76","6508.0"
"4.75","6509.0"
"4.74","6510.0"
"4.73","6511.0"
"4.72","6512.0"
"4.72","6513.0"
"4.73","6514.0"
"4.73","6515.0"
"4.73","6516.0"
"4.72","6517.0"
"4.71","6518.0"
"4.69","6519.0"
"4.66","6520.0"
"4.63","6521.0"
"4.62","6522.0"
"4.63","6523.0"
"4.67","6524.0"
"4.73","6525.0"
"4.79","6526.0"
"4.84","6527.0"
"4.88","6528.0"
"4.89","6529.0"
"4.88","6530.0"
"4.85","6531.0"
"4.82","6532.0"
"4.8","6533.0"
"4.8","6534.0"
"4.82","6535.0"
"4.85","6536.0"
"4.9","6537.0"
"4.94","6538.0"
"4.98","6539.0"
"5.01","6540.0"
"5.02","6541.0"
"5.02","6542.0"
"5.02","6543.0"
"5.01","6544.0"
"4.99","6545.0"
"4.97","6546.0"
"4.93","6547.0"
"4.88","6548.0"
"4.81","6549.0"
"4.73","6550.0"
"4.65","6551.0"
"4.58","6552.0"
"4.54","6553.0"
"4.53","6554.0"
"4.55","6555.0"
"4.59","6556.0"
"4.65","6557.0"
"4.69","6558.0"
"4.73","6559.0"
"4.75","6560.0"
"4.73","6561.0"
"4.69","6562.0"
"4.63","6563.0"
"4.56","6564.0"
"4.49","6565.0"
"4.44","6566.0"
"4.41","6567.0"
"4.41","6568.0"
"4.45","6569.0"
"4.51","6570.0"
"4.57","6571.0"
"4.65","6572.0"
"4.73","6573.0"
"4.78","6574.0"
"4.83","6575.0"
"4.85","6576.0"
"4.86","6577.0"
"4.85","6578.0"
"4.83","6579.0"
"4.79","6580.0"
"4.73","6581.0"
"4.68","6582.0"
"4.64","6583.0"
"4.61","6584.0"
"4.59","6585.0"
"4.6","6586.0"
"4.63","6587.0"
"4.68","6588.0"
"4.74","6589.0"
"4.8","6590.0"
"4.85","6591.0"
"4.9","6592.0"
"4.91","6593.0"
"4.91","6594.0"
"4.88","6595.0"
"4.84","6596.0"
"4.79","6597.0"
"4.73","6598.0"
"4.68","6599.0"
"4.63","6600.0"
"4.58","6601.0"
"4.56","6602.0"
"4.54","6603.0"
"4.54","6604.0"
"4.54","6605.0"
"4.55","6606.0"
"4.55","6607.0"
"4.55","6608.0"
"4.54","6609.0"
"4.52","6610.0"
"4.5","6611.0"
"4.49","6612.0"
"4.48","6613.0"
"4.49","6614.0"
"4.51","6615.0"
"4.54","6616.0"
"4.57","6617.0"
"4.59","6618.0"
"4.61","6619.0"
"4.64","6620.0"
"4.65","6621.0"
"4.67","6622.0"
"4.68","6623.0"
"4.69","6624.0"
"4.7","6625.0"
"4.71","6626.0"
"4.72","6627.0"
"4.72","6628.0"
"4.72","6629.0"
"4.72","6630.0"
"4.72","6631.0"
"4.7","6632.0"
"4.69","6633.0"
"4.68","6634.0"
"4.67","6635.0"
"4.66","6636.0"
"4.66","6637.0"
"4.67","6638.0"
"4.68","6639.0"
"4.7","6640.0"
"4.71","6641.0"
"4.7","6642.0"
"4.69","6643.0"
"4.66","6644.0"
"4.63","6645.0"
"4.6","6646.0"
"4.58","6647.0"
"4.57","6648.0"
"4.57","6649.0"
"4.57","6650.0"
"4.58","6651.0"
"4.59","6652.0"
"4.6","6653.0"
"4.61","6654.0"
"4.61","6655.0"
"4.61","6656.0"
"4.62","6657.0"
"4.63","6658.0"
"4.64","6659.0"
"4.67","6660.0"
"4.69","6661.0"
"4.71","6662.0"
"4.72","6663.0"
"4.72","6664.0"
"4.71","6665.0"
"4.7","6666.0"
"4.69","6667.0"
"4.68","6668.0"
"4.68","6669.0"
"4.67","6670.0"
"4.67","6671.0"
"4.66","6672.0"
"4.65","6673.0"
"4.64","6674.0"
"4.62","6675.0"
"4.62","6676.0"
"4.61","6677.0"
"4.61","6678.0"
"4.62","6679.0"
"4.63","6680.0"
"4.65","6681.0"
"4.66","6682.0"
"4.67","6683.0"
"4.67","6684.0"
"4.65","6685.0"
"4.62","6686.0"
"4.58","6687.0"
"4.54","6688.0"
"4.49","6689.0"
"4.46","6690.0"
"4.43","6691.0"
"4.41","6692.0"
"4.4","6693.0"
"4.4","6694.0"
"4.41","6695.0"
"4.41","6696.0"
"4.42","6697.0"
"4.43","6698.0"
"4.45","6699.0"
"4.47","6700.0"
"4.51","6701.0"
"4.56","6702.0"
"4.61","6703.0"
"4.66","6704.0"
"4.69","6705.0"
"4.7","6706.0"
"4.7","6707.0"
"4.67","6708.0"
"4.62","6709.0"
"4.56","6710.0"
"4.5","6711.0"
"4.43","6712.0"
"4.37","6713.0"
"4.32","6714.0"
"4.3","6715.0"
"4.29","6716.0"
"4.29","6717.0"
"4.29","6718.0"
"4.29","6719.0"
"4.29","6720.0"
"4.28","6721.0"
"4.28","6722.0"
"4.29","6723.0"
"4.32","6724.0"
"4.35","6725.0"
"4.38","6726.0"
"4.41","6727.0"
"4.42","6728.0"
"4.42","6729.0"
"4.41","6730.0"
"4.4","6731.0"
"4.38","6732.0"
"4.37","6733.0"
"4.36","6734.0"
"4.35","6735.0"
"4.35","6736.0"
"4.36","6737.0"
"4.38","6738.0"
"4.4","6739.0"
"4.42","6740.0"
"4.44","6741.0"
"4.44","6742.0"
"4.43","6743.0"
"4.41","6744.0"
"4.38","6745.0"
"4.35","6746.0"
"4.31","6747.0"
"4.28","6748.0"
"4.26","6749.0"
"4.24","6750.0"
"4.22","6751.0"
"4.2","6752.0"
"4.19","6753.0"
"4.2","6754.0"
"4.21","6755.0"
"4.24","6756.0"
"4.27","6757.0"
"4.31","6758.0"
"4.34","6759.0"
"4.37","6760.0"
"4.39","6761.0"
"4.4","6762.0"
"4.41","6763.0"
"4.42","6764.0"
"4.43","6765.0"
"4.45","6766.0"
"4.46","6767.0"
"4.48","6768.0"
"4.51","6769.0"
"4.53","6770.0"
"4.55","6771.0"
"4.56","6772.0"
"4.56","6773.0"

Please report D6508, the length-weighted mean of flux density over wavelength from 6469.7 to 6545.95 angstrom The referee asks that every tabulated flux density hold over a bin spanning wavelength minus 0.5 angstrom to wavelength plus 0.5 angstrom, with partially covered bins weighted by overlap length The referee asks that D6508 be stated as 4.75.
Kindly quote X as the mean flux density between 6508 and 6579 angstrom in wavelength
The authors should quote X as 4.74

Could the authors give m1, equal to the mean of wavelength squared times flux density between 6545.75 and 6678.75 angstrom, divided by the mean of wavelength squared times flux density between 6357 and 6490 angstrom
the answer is 1.05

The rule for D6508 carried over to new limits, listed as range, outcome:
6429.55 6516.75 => 4.62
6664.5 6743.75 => 4.49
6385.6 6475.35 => 4.63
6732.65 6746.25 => 4.39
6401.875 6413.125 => 4.71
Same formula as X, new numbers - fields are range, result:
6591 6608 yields 4.7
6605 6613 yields 4.53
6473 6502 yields 4.69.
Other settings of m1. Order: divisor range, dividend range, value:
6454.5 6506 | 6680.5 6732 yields 1.03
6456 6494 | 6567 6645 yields 1.05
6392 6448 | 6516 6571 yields 1.04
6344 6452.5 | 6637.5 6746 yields 1.05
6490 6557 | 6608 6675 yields 1.01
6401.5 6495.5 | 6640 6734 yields 1.05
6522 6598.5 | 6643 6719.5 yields 1.00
